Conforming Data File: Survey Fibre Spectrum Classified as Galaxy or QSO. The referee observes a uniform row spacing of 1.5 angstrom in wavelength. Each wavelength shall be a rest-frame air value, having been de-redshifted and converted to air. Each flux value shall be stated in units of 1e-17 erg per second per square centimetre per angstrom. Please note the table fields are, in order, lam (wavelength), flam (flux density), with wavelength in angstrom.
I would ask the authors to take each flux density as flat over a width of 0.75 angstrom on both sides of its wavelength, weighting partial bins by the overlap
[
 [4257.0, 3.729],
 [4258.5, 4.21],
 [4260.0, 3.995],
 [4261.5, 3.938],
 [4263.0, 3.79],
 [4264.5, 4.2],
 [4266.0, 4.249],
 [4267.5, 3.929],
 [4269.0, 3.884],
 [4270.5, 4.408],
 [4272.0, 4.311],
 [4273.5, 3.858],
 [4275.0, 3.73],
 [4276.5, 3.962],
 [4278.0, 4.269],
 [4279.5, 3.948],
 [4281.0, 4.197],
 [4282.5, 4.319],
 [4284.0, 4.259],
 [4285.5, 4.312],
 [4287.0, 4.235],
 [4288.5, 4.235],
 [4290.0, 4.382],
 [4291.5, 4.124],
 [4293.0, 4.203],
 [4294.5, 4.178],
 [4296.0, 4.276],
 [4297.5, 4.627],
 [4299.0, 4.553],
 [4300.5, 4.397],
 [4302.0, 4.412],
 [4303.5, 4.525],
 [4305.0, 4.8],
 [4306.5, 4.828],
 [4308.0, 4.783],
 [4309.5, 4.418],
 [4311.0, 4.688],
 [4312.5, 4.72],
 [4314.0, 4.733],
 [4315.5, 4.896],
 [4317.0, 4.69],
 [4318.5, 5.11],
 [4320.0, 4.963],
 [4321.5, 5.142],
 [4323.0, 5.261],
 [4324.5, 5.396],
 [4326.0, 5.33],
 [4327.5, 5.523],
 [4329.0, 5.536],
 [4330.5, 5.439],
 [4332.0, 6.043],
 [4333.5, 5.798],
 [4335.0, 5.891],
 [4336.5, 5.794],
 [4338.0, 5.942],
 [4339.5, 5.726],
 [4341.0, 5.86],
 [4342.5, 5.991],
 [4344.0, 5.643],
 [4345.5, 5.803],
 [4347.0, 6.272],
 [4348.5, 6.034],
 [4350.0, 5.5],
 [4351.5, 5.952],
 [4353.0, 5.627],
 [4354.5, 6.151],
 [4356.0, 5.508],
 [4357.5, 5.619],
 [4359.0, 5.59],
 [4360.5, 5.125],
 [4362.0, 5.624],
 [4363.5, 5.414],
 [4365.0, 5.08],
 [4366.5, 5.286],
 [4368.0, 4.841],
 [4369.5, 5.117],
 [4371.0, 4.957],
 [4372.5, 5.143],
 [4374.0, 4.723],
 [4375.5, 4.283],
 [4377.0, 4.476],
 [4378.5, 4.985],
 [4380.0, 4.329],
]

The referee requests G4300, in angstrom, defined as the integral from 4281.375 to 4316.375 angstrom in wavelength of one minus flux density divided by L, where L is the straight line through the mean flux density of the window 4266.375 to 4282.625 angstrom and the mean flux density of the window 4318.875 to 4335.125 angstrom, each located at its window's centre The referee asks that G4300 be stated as 1.8 angstrom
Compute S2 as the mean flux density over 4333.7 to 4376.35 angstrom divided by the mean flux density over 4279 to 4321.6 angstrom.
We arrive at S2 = 1.2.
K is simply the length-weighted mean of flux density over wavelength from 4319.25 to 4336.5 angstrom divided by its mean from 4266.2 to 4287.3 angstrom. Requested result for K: 1.34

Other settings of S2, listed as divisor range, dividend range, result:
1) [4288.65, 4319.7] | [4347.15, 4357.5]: 1.27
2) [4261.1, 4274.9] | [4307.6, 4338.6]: 1.29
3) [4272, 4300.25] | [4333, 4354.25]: 1.39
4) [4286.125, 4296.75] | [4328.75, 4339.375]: 1.37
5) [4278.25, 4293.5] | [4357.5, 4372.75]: 1.24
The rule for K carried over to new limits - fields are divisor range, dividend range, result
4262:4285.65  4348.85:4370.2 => 1.34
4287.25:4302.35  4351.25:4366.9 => 1.28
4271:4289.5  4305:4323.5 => 1.17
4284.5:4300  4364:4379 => 1.14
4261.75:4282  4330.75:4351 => 1.44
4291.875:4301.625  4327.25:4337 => 1.31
